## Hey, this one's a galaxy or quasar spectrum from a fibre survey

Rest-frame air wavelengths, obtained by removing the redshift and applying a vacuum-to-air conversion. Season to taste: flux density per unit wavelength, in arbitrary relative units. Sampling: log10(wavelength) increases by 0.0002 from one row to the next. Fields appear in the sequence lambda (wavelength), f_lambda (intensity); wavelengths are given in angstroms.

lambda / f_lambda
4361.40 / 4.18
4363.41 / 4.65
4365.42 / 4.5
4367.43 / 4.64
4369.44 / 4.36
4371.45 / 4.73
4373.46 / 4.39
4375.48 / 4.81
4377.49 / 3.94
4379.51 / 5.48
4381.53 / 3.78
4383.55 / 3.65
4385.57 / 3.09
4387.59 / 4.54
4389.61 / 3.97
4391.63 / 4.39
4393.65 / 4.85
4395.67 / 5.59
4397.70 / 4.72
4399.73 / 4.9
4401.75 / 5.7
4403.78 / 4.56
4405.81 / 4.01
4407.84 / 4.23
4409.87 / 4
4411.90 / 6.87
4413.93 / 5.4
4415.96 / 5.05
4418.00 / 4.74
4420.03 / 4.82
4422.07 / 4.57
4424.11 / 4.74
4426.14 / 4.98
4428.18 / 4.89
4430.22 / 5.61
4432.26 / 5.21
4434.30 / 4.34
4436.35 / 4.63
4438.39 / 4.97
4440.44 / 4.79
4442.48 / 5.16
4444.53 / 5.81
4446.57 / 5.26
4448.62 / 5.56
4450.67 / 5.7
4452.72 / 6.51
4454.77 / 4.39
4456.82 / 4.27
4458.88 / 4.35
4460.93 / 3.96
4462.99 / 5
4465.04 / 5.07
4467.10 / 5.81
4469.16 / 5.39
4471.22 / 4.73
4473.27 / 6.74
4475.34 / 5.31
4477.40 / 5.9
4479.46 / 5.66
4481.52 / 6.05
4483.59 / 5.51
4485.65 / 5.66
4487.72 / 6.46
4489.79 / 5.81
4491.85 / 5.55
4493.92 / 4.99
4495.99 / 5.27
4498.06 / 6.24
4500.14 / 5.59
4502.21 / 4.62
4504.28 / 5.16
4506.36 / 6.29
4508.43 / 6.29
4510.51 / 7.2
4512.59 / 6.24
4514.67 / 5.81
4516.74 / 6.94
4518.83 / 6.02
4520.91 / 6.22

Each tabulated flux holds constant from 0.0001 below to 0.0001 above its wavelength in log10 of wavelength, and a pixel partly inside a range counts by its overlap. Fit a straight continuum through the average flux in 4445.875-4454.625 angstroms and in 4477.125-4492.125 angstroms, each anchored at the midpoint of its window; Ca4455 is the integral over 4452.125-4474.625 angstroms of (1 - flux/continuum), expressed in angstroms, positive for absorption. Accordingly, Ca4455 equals 2.5 angstroms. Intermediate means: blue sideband 5.64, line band 5.09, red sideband 5.84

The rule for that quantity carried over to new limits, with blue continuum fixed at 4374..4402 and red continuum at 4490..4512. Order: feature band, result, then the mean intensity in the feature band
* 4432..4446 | 0.2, 4.98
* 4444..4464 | 0.6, 5.06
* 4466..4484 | -0.8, 5.68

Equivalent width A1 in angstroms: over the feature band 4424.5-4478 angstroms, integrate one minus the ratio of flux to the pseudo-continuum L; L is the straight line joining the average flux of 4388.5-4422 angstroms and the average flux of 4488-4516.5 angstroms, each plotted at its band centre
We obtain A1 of 1.6 angstroms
